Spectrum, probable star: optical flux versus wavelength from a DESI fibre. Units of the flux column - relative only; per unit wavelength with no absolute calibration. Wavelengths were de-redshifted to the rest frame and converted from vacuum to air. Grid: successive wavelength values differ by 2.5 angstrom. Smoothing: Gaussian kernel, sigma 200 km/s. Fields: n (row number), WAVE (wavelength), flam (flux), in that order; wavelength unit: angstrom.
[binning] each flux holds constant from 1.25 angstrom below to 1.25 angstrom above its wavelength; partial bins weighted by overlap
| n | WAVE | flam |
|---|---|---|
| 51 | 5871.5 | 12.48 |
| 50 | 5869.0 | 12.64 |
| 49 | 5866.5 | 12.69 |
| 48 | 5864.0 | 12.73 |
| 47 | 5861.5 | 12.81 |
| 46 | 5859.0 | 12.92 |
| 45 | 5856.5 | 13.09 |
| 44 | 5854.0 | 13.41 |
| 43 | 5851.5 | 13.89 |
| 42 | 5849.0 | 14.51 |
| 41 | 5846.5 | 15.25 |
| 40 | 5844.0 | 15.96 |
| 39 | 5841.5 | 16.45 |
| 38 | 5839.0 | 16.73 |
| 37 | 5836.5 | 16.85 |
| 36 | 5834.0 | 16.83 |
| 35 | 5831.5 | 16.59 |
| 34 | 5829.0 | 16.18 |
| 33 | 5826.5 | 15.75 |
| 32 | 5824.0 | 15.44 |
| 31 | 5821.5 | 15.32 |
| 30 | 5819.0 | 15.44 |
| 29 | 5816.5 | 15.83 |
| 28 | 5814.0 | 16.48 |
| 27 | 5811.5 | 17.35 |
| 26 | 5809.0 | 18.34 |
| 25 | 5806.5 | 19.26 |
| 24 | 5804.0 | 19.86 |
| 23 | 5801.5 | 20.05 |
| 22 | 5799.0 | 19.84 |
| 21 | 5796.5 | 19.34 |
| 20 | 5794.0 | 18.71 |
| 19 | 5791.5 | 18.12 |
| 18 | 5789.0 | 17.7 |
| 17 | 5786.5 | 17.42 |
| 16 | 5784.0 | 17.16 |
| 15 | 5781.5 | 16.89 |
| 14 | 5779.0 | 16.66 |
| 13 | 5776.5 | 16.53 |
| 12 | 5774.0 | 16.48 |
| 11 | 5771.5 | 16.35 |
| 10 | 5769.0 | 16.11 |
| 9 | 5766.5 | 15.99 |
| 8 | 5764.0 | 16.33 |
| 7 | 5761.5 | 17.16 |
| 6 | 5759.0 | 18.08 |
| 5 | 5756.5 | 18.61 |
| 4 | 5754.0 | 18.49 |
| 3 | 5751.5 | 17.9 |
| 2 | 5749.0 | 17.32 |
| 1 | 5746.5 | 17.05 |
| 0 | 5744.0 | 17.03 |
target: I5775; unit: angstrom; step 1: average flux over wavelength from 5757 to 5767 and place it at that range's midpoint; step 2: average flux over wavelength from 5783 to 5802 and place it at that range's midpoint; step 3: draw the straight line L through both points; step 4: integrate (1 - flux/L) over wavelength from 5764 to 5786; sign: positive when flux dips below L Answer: 1.4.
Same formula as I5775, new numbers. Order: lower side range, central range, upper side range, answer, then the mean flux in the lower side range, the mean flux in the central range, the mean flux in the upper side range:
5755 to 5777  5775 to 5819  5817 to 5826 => -5.0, 16.9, 17.9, 15.5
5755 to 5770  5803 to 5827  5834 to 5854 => -1.2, 17.1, 16.9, 15.6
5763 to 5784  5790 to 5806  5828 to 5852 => -3.0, 16.5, 19.3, 16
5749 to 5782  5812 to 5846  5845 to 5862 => -3.4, 17.1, 16.1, 13.8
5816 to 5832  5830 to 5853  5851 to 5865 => -2.3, 15.8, 15.9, 13.1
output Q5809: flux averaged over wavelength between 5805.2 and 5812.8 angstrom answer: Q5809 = 18.3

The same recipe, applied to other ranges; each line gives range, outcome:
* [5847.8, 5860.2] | 13.6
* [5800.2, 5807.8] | 19.7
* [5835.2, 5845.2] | 16.5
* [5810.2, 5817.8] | 16.6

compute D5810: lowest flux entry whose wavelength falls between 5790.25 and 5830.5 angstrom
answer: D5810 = 15.32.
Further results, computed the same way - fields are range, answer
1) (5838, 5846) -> 15.96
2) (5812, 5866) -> 12.73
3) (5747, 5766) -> 16.33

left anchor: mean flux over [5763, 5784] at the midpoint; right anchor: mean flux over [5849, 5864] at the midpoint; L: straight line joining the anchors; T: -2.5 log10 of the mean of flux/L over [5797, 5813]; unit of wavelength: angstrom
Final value -0.24 mag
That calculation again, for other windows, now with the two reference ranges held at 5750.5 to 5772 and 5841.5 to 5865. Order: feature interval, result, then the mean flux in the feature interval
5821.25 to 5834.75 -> -0.082 mag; 16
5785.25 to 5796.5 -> -0.123 mag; 18.1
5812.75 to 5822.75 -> -0.036 mag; 15.8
